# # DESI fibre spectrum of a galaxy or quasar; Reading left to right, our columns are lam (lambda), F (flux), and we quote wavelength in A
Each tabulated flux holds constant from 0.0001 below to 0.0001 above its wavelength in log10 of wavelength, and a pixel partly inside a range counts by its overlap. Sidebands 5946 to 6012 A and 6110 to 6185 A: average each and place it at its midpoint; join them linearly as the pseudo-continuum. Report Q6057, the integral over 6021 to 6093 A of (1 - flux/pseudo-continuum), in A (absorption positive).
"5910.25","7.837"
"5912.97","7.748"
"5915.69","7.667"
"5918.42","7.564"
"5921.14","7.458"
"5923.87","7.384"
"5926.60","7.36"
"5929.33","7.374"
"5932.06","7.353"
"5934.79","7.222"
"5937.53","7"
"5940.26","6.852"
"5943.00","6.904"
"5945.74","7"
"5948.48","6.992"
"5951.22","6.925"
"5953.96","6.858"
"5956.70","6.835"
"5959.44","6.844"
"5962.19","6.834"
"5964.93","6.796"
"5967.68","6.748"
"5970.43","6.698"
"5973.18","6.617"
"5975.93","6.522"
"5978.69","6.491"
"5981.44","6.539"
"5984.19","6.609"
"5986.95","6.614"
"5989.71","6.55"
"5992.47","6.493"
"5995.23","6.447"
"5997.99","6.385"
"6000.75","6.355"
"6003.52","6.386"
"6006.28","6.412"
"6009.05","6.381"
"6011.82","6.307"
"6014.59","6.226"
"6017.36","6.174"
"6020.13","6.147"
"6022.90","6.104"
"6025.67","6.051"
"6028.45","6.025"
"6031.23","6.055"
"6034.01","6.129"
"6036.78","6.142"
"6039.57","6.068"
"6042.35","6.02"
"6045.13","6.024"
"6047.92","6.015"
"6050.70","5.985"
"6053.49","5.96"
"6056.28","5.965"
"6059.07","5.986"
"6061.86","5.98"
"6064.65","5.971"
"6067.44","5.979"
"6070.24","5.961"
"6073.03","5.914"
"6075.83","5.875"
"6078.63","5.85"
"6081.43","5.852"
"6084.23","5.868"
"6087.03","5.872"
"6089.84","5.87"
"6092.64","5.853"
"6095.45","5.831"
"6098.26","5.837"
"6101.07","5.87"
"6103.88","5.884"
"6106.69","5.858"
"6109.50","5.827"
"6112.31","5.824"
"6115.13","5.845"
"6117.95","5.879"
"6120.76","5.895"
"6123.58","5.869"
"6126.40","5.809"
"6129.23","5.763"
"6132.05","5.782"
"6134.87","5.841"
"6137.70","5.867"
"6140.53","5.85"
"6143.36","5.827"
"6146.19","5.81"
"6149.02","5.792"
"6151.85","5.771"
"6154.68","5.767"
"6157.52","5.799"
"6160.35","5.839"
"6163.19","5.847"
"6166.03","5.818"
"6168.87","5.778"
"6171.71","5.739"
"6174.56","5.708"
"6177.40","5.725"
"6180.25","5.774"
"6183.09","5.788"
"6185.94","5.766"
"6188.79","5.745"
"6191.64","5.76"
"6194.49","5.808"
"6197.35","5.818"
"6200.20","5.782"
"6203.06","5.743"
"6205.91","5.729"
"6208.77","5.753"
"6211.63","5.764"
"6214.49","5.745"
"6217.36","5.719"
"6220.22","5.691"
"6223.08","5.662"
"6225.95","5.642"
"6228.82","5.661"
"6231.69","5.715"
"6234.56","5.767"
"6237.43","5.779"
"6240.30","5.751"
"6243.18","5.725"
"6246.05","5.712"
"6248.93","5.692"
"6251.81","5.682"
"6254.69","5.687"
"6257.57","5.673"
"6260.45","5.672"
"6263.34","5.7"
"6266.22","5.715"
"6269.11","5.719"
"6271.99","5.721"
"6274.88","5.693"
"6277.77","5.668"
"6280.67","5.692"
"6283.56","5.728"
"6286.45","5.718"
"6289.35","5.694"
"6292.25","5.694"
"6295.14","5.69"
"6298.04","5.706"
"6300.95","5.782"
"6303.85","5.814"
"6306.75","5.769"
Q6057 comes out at 3.1 A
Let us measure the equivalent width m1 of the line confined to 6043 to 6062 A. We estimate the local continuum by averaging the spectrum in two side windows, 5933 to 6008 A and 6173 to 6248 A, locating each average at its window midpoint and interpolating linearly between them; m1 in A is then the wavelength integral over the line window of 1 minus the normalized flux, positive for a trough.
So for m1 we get 1.1 A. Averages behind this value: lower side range 6.7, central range 5.99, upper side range 5.74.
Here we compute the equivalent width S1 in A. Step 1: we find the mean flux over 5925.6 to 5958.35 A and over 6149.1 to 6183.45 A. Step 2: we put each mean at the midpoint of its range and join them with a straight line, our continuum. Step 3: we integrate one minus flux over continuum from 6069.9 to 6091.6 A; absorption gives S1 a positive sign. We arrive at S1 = 1.3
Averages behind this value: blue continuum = 7.05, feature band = 5.88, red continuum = 5.78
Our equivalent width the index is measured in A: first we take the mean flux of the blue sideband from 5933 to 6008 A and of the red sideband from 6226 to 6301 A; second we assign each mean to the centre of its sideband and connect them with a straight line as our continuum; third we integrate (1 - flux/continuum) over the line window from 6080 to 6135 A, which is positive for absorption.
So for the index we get 3.4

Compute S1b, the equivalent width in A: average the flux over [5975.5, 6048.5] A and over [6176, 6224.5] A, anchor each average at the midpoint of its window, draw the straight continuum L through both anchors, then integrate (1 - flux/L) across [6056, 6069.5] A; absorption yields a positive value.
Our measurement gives 0.4 A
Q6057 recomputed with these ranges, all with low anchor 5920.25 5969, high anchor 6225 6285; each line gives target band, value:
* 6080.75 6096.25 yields 1.35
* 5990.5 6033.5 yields 3.08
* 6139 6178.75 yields 2.12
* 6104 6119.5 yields 1.15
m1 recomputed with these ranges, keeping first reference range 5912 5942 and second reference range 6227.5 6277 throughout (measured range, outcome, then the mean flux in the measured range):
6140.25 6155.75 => 1.1 A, 5.8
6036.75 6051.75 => 1.6 A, 6.03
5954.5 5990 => 2.2 A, 6.68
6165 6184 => 1.1 A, 5.76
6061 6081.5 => 2.2 A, 5.93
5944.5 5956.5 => 0.5 A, 6.93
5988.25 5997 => 0.7 A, 6.49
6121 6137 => 1.3 A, 5.82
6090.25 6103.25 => 1.3 A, 5.85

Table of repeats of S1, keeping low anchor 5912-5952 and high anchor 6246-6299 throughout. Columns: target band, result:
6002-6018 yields 1.3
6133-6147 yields 1.0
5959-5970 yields 0.5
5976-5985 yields 0.6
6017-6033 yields 1.7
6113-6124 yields 0.9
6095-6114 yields 1.8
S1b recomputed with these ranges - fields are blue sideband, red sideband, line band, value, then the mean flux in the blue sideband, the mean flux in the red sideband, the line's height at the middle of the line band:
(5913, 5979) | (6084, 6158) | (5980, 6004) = 0.82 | 7.03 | 5.84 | 6.72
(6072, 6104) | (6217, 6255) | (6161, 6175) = -0.02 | 5.86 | 5.71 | 5.78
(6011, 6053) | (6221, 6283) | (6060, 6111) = 0.94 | 6.09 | 5.7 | 6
